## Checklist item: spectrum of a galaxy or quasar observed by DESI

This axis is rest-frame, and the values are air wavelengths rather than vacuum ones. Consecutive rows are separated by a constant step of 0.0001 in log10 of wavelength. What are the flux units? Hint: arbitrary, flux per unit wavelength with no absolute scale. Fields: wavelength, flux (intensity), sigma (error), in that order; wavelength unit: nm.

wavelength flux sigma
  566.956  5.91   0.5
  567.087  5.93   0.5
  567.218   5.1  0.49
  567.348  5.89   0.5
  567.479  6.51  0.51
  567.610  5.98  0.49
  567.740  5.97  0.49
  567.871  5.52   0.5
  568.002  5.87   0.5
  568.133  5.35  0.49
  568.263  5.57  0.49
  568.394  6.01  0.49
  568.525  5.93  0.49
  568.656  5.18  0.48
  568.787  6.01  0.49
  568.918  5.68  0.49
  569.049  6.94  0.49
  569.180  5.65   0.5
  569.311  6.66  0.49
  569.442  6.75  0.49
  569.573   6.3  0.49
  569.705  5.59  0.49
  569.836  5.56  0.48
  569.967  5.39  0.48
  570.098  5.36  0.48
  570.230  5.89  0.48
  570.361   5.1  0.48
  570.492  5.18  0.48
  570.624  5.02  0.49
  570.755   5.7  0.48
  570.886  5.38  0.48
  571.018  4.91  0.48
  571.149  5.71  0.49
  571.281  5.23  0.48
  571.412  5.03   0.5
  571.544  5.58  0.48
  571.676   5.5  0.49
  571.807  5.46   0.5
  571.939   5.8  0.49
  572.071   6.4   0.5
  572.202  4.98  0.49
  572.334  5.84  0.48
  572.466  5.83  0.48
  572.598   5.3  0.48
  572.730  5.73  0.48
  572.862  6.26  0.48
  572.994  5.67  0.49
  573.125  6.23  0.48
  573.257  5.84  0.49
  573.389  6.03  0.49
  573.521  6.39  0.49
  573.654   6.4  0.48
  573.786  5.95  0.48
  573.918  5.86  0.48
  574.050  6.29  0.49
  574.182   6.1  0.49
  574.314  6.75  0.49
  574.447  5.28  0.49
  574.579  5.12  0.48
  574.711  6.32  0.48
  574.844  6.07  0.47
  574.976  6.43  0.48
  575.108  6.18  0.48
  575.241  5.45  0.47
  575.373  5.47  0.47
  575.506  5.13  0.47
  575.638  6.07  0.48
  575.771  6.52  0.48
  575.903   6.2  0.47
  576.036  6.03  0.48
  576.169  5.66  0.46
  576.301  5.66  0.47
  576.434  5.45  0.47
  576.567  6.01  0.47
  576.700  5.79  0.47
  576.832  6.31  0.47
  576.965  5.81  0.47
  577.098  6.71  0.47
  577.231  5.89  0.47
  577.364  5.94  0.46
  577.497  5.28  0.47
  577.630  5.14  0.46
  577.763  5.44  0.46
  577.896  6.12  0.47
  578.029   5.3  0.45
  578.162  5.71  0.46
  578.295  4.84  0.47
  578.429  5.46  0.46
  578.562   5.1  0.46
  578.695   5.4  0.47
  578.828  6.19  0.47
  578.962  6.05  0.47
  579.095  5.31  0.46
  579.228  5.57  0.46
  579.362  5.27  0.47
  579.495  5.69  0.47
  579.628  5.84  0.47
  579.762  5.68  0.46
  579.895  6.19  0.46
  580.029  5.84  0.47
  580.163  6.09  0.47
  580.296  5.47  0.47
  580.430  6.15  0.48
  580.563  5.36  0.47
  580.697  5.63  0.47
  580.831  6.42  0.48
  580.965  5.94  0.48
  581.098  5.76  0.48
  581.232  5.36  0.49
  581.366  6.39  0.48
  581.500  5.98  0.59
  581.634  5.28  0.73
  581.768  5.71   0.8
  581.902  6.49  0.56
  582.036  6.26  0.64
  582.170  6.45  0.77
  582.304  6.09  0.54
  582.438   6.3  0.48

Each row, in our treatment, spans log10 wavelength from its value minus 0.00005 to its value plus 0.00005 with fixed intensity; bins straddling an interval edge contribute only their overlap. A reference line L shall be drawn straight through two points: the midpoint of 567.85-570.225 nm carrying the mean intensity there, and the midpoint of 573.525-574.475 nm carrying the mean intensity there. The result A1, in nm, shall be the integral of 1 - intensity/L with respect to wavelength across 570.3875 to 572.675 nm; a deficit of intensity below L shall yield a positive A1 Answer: 0.21 nm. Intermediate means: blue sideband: 5.86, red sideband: 6.14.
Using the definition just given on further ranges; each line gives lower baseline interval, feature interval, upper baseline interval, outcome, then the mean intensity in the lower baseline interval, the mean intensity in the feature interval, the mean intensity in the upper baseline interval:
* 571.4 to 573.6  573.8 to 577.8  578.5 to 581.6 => -0.08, 5.78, 5.88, 5.76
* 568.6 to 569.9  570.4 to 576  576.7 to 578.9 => 0.08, 6.04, 5.78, 5.67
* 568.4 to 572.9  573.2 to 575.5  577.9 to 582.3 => -0.11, 5.67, 5.97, 5.77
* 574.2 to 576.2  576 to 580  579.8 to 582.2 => 0.15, 5.92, 5.69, 5.92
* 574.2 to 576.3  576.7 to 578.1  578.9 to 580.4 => 0.01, 5.91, 5.8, 5.74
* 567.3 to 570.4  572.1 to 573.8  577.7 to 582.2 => -0.02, 5.87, 5.89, 5.75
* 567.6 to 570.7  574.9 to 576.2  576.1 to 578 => -0.03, 5.77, 5.92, 5.79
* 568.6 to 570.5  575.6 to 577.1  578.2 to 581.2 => -0.07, 5.84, 5.99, 5.69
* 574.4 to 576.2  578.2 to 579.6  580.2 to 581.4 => 0.08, 5.86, 5.5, 5.82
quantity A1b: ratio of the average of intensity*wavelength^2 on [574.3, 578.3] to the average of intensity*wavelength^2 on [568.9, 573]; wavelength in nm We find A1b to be 1.0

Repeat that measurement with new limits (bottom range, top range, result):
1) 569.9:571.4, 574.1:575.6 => 1.11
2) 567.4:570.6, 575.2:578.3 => 1.02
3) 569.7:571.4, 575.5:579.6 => 1.09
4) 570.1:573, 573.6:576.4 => 1.09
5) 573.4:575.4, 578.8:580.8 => 0.98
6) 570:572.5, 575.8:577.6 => 1.10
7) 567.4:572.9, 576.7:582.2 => 1.05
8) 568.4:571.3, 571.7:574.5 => 1.05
